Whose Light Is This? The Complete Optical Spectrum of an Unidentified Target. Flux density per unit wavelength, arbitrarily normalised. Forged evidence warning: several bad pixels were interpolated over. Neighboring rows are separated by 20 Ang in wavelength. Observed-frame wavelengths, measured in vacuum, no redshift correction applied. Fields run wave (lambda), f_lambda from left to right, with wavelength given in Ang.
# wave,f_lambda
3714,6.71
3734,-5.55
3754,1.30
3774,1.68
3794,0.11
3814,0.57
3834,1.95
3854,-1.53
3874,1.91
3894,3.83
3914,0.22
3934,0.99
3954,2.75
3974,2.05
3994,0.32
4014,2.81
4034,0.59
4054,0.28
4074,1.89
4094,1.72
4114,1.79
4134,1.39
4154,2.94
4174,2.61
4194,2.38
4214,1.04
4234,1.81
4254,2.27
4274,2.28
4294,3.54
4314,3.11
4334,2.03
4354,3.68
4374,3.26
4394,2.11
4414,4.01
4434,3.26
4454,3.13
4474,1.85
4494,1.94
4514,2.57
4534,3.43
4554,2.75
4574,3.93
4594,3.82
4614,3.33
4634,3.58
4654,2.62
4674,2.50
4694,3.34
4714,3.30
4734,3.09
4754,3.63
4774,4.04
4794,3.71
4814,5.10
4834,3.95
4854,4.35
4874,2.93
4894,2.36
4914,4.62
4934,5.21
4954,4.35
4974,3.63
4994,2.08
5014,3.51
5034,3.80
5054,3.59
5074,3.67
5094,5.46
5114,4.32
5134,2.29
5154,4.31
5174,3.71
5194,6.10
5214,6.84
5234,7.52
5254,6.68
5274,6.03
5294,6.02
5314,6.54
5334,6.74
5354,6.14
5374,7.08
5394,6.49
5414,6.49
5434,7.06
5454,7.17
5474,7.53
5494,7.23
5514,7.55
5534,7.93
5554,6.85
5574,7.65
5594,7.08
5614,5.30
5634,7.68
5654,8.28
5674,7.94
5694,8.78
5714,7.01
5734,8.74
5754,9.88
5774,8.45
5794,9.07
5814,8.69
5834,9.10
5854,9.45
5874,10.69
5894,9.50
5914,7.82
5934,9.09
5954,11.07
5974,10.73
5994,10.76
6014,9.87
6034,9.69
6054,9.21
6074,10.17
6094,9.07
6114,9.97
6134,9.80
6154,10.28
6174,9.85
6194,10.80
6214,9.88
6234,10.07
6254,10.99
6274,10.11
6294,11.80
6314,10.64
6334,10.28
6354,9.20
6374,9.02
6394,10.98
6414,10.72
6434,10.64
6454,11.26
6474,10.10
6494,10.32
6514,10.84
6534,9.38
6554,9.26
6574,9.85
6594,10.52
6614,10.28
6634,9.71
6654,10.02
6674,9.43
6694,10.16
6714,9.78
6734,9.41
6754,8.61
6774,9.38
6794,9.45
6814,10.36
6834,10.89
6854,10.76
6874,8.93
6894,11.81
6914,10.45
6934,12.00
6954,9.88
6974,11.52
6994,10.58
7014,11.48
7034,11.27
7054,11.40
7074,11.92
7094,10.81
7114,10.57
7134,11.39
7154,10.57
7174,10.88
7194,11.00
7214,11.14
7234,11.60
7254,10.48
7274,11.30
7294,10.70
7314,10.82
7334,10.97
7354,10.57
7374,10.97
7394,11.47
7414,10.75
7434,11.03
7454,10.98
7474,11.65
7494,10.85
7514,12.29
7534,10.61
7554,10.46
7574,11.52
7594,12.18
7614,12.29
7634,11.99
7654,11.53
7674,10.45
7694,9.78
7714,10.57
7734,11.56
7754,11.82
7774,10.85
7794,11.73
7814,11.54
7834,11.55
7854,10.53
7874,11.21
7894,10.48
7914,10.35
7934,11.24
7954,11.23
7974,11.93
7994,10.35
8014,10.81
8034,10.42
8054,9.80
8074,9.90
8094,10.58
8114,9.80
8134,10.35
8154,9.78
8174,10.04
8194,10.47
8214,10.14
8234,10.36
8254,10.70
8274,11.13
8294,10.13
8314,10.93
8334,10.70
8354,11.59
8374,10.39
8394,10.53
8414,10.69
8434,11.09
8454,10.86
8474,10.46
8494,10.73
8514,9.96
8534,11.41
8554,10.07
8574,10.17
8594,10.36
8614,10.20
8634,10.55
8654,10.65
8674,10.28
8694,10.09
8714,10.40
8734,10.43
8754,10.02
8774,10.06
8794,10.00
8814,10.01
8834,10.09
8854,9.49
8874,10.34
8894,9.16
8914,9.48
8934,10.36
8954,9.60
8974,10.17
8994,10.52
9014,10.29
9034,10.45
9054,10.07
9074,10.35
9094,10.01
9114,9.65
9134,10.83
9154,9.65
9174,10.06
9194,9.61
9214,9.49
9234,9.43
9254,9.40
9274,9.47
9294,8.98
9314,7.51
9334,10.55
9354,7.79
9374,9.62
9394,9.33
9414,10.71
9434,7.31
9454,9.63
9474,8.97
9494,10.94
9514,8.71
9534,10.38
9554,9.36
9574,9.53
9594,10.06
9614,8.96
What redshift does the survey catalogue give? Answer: 0.30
